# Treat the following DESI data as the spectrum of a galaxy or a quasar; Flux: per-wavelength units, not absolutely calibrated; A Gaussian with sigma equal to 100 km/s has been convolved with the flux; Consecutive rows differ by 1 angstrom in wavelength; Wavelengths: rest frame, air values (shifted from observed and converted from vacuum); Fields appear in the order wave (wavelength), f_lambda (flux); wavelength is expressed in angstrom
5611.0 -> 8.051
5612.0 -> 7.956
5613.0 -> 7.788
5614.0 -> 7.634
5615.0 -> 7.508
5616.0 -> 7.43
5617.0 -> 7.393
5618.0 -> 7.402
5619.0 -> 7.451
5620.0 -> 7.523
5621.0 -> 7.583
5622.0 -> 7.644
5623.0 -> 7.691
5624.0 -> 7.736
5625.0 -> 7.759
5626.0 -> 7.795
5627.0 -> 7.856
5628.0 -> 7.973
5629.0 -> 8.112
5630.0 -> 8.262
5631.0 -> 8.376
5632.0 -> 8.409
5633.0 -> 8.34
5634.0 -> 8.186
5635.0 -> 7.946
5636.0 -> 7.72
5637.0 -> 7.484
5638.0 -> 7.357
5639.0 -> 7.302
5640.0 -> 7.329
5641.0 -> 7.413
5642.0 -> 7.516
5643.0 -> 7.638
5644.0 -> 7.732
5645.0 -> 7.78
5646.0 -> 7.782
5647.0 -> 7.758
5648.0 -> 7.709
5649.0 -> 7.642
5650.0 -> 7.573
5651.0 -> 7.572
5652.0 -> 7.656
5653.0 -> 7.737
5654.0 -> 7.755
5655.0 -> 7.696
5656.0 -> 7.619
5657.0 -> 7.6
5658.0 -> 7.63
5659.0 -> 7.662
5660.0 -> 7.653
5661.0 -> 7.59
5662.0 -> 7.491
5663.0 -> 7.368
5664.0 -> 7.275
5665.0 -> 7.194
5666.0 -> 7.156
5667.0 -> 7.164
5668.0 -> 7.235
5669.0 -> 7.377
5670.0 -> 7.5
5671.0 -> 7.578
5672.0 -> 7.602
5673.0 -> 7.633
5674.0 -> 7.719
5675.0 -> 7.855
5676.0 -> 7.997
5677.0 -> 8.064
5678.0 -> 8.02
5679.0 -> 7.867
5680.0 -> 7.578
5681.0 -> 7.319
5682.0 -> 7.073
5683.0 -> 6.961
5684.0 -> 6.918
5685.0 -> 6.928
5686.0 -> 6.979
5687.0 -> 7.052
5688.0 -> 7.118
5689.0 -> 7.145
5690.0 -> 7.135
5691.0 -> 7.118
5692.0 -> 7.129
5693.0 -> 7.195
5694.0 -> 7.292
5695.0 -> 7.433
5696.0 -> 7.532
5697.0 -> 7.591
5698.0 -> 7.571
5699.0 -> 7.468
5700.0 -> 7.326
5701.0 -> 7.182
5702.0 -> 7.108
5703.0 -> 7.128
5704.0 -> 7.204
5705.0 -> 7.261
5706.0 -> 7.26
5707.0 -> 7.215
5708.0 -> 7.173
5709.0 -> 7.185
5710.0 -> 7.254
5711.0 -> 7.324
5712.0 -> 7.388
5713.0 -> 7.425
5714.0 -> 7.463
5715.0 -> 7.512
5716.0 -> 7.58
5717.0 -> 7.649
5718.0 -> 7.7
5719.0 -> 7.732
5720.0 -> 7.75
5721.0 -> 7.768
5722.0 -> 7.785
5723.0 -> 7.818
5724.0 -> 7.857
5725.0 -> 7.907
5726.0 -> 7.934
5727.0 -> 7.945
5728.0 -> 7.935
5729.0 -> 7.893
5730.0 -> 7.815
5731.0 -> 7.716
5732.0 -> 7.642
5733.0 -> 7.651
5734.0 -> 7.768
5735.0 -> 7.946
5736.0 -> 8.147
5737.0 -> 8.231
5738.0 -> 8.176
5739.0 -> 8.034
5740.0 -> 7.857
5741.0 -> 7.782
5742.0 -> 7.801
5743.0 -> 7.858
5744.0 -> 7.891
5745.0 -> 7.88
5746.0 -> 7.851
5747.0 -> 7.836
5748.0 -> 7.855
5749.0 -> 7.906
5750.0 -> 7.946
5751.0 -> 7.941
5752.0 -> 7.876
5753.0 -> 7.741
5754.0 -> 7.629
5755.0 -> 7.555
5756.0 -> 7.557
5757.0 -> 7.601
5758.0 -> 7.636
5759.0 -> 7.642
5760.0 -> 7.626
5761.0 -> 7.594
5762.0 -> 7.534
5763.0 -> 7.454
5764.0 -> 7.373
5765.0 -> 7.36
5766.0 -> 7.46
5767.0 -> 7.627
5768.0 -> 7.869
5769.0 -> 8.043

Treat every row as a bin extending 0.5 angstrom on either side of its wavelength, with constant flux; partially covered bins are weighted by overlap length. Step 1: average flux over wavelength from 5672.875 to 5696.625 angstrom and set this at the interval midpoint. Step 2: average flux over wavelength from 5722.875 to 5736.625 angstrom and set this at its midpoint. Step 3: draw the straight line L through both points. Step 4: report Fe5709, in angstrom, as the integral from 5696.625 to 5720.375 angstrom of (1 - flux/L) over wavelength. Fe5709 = 0.75 angstrom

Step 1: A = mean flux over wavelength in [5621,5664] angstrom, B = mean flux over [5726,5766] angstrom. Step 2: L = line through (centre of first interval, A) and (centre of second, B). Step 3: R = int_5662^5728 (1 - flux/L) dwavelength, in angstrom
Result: 2.7 angstrom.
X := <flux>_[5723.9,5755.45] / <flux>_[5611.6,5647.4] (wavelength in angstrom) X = 1.0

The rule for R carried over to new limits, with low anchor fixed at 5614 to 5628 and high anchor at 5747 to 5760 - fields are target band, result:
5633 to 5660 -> -0.1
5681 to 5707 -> 1.6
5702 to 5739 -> 0.3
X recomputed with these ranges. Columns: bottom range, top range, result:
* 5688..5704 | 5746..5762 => 1.06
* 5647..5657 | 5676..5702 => 0.96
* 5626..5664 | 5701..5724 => 0.96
